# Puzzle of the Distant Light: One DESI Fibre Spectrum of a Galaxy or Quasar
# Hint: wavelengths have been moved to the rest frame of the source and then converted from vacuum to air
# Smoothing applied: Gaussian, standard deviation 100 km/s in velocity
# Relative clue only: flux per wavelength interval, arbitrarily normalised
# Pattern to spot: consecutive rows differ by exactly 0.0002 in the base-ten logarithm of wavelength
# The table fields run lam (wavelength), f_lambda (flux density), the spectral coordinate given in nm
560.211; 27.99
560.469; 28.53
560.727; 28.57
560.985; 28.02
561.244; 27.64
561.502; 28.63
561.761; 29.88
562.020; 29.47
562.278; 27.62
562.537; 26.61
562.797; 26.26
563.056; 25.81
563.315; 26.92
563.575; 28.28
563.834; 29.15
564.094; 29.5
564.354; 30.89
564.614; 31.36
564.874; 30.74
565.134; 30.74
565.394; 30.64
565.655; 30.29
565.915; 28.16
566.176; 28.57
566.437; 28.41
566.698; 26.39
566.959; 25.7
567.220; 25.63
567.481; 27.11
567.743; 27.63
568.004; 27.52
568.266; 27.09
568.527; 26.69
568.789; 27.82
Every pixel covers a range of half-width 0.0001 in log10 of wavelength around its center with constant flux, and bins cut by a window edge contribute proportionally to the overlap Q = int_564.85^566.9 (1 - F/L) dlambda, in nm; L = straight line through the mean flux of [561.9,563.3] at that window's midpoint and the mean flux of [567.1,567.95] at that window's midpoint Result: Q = -0.16 nm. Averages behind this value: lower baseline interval 27.1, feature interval 29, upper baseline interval 26.9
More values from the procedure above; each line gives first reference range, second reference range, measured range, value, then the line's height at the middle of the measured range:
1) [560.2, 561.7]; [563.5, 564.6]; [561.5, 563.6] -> 0.10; 29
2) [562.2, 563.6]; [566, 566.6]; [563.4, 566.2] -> -0.22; 27.6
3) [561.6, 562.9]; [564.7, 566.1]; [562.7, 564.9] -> 0.03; 29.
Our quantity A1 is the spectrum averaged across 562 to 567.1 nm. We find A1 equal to 28.6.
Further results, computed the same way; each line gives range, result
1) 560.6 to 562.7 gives 28.3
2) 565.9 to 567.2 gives 27.2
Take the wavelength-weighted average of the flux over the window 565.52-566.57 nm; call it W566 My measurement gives 28.8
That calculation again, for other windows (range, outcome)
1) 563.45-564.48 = 29.5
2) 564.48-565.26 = 31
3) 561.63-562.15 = 29.7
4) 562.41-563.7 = 26.8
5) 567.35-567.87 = 27.3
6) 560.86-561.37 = 27.8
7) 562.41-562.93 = 26.4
